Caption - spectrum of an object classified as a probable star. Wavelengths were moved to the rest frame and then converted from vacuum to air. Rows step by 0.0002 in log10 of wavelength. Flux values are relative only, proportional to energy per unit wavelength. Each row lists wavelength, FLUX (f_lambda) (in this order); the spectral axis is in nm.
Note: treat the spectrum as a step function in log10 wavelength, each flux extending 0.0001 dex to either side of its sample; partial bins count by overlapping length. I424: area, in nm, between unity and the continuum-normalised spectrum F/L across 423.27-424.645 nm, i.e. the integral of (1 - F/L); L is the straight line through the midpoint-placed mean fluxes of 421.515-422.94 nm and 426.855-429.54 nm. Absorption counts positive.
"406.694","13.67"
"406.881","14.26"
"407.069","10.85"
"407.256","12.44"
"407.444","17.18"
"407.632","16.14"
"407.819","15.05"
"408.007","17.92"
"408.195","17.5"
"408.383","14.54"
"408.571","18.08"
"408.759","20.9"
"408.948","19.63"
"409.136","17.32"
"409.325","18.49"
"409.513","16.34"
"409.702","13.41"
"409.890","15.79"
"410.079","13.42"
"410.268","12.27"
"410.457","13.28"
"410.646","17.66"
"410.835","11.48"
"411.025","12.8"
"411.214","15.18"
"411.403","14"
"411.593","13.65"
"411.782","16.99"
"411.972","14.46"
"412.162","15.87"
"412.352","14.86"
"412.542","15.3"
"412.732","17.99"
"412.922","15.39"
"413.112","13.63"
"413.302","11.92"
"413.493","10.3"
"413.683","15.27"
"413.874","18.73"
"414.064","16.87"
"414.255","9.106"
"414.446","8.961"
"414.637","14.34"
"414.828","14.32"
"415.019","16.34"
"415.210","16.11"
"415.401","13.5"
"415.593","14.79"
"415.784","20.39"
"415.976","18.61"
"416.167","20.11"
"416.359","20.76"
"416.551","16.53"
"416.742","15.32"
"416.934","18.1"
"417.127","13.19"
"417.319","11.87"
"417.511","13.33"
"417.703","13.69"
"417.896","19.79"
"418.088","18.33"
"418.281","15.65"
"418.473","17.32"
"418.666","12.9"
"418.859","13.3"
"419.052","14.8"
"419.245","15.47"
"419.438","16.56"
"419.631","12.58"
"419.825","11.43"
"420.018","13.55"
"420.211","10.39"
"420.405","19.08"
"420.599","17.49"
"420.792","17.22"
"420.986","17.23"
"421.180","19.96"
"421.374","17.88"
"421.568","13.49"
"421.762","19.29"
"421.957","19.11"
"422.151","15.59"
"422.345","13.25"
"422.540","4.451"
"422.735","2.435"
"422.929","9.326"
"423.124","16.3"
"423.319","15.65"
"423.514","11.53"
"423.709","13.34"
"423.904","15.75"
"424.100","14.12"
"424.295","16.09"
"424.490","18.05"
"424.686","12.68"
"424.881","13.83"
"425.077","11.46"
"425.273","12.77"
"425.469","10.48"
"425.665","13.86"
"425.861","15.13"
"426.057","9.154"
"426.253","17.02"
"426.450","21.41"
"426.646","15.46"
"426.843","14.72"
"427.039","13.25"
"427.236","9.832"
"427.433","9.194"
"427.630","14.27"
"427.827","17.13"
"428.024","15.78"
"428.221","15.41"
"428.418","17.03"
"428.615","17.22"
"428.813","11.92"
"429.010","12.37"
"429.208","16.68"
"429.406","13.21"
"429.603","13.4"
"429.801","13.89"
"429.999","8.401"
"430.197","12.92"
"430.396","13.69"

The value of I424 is -0.22 nm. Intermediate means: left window 12.2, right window 14.1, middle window 14.8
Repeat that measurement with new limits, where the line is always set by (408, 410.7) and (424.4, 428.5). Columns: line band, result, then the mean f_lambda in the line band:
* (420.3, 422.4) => -0.35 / 17.3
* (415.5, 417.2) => -0.23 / 17.6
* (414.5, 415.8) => 0.04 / 15.2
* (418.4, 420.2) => 0.13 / 14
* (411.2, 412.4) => 0.08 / 15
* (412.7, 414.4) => 0.19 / 14.1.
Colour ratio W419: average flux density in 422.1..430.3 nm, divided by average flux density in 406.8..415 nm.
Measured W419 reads 0.90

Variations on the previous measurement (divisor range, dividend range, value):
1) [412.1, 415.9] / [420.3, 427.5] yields 0.97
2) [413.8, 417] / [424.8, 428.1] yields 0.86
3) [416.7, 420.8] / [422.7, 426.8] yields 0.92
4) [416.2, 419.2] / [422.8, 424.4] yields 0.88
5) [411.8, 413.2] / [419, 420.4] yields 0.90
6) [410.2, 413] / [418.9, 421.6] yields 1.05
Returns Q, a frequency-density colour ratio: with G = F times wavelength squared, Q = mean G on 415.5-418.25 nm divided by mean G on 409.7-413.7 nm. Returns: 1.20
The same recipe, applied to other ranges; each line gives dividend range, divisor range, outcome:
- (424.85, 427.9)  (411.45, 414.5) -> 1.01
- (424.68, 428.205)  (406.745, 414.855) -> 1.00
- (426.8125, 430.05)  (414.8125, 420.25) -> 0.94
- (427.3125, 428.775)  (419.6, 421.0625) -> 1.04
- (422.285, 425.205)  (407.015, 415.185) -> 0.89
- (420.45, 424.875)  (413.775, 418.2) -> 0.95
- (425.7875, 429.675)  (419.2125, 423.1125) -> 1.04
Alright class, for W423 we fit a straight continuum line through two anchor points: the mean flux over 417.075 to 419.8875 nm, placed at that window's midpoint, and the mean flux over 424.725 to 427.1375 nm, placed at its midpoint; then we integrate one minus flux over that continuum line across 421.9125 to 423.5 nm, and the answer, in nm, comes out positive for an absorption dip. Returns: 0.29 nm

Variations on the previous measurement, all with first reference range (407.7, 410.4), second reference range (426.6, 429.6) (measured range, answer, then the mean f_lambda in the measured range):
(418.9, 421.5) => -0.08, 15.6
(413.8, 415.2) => 0.15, 14.2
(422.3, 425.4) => 0.45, 12.5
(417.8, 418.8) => -0.09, 16.7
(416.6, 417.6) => 0.07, 14.5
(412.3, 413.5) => 0.11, 14.5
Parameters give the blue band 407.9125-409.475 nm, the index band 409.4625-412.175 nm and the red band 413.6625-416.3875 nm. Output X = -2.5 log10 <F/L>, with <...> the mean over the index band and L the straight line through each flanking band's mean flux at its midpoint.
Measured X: 0.20 mag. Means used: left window 18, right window 15.8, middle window 14.4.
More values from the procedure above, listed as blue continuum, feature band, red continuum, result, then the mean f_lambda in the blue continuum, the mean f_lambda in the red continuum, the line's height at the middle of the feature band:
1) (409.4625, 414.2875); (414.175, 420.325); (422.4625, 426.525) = -0.09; 14.5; 13.1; 13.9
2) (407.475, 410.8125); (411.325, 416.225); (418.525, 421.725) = 0.06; 16.2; 15.3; 15.9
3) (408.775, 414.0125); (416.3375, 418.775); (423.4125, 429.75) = -0.07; 15.1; 14.2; 14.7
